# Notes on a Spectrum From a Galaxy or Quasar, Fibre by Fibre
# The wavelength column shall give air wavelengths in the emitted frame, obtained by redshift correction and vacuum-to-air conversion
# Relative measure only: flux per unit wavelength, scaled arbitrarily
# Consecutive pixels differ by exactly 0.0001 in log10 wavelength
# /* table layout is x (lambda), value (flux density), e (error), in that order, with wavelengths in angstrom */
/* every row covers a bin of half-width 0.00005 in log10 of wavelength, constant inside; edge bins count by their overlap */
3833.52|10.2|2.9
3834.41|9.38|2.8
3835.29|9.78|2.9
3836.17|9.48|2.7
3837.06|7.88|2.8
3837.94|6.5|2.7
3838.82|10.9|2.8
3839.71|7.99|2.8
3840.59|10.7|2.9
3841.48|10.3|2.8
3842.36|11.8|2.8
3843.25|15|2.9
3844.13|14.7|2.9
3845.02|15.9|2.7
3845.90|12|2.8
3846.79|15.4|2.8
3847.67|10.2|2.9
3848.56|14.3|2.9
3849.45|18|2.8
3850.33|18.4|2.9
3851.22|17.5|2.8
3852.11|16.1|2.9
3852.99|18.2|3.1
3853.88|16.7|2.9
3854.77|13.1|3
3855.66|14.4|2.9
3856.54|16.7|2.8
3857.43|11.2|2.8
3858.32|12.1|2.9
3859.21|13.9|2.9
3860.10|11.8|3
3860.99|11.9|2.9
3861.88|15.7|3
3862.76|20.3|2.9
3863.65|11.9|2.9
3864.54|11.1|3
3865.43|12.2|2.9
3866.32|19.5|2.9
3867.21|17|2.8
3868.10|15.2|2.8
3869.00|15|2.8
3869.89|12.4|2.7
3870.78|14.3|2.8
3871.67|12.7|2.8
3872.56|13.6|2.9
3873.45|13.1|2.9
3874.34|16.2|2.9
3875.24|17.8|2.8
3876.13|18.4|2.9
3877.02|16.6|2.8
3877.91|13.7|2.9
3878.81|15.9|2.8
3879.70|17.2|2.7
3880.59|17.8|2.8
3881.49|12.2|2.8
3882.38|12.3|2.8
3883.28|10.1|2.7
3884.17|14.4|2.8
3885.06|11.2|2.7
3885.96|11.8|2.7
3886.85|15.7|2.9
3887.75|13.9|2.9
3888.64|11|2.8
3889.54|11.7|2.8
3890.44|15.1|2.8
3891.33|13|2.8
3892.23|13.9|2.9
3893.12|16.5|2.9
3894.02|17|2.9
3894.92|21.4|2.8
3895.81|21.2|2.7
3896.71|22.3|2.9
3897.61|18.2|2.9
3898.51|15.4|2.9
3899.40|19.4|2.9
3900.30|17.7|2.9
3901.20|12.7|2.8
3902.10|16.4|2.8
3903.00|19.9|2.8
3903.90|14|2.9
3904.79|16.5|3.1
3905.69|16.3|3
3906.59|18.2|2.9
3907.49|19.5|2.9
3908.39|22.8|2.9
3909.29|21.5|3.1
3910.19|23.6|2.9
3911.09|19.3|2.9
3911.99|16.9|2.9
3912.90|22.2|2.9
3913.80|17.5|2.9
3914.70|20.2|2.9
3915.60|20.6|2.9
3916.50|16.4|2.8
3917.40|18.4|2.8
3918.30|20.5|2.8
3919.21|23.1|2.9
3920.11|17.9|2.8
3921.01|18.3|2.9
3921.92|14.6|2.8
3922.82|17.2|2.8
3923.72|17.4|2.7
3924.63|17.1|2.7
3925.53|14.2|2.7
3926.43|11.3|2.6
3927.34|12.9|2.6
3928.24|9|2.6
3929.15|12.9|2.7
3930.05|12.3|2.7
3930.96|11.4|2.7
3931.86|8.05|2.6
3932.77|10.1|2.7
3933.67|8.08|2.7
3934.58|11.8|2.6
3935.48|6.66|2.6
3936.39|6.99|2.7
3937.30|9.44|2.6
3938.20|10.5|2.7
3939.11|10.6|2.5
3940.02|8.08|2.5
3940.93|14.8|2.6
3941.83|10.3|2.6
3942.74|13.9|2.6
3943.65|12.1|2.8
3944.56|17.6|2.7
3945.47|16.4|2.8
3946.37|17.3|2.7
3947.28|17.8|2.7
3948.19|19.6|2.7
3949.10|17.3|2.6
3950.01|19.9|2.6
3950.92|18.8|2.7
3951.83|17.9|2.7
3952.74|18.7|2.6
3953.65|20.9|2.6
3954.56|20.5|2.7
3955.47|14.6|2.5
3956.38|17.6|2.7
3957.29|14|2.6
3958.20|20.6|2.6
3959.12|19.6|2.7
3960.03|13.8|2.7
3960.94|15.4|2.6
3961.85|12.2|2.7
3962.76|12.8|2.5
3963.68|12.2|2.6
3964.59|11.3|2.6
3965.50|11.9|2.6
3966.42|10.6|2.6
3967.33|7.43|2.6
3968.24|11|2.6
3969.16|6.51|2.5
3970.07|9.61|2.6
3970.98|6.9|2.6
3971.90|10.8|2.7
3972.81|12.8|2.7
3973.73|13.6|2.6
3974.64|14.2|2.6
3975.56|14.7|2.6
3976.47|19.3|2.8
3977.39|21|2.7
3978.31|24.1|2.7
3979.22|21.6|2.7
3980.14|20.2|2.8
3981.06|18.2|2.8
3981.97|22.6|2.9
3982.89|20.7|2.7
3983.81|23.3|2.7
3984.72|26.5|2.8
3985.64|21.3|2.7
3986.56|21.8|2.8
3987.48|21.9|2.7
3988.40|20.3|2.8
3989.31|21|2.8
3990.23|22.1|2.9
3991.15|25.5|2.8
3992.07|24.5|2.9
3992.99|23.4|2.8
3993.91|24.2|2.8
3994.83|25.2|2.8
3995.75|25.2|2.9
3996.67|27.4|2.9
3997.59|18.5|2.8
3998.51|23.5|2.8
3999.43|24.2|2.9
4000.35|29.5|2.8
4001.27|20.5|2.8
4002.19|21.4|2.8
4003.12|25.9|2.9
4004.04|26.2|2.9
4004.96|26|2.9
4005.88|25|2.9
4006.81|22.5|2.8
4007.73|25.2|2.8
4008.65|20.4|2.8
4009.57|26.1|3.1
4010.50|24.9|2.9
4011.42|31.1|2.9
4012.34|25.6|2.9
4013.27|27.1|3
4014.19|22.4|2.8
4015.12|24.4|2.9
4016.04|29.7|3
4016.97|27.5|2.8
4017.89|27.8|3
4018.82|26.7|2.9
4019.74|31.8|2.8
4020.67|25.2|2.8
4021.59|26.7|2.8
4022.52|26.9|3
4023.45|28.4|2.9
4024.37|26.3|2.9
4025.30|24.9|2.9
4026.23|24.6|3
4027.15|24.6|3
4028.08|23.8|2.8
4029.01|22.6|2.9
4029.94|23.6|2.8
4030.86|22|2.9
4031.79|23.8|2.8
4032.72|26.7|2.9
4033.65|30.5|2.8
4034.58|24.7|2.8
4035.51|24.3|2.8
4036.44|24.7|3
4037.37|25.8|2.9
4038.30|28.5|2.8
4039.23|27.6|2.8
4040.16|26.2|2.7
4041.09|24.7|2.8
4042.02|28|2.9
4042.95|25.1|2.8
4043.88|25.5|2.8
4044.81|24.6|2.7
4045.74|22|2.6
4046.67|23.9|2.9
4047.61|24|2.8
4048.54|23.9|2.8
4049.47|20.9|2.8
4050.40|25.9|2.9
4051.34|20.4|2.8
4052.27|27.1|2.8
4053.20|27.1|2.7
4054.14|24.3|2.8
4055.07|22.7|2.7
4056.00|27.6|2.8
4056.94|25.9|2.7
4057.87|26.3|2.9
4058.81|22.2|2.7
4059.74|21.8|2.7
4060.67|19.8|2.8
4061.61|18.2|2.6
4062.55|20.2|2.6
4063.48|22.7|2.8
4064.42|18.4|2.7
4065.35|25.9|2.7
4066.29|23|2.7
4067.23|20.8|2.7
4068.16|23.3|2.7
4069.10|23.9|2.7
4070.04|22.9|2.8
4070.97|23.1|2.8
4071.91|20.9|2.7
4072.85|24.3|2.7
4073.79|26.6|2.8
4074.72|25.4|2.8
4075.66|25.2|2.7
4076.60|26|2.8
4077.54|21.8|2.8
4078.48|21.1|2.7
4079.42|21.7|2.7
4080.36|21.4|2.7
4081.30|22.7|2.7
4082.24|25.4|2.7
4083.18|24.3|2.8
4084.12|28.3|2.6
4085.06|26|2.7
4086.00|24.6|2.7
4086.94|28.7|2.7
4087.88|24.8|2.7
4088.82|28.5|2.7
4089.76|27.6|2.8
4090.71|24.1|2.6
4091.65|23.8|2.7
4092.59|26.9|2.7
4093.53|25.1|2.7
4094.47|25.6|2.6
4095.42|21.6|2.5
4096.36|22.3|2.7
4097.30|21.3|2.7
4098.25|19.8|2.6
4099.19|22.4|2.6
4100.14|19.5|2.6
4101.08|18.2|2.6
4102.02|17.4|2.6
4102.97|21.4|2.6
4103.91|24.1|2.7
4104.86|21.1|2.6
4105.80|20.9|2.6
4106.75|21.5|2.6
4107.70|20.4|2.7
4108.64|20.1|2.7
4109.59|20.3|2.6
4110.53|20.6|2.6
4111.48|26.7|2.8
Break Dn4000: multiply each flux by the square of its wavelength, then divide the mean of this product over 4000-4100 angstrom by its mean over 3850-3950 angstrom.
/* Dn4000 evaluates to 1.73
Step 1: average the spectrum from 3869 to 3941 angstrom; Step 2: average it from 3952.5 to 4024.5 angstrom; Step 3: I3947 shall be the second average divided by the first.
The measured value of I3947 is 1.36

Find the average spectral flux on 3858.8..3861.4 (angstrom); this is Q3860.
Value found 12.5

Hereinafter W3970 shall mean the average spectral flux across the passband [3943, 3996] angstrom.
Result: 17.6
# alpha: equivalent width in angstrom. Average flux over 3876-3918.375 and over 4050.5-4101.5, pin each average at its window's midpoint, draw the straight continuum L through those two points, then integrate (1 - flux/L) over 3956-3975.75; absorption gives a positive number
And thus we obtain 6.9 angstrom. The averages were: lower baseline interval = 16.8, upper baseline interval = 23.6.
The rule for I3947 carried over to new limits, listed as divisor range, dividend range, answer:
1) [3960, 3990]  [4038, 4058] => 1.55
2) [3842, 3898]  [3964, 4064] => 1.52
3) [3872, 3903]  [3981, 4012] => 1.54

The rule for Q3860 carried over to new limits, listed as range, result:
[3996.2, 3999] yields 23.2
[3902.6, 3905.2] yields 16.8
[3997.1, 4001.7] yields 23.3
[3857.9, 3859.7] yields 13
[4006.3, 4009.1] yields 22.7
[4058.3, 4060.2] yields 22.1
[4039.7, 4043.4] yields 26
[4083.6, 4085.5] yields 27.1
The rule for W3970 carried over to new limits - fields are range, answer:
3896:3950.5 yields 15.7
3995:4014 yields 24.8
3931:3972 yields 13.4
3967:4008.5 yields 20.4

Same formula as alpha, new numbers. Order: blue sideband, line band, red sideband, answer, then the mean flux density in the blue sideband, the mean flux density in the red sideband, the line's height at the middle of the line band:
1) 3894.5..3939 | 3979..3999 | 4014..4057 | -0.82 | 16.1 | 25.5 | 21.8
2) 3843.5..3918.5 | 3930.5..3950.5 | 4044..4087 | 6.26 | 15.9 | 23.6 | 18.4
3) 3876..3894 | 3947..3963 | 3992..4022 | 2.43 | 14.1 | 25.3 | 20.6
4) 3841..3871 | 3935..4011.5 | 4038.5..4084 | 6.81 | 14.5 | 23.7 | 19.8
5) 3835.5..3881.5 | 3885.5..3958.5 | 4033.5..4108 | 4.28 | 14.1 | 23.7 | 17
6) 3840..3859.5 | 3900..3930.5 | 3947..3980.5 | -4.83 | 14.3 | 15.4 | 15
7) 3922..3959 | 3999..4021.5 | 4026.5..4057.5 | -4.30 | 14.2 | 24.9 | 21.6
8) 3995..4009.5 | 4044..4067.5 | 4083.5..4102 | 0.82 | 24.2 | 24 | 24.1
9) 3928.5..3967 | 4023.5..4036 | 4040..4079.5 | -2.32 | 13.9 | 23.6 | 21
